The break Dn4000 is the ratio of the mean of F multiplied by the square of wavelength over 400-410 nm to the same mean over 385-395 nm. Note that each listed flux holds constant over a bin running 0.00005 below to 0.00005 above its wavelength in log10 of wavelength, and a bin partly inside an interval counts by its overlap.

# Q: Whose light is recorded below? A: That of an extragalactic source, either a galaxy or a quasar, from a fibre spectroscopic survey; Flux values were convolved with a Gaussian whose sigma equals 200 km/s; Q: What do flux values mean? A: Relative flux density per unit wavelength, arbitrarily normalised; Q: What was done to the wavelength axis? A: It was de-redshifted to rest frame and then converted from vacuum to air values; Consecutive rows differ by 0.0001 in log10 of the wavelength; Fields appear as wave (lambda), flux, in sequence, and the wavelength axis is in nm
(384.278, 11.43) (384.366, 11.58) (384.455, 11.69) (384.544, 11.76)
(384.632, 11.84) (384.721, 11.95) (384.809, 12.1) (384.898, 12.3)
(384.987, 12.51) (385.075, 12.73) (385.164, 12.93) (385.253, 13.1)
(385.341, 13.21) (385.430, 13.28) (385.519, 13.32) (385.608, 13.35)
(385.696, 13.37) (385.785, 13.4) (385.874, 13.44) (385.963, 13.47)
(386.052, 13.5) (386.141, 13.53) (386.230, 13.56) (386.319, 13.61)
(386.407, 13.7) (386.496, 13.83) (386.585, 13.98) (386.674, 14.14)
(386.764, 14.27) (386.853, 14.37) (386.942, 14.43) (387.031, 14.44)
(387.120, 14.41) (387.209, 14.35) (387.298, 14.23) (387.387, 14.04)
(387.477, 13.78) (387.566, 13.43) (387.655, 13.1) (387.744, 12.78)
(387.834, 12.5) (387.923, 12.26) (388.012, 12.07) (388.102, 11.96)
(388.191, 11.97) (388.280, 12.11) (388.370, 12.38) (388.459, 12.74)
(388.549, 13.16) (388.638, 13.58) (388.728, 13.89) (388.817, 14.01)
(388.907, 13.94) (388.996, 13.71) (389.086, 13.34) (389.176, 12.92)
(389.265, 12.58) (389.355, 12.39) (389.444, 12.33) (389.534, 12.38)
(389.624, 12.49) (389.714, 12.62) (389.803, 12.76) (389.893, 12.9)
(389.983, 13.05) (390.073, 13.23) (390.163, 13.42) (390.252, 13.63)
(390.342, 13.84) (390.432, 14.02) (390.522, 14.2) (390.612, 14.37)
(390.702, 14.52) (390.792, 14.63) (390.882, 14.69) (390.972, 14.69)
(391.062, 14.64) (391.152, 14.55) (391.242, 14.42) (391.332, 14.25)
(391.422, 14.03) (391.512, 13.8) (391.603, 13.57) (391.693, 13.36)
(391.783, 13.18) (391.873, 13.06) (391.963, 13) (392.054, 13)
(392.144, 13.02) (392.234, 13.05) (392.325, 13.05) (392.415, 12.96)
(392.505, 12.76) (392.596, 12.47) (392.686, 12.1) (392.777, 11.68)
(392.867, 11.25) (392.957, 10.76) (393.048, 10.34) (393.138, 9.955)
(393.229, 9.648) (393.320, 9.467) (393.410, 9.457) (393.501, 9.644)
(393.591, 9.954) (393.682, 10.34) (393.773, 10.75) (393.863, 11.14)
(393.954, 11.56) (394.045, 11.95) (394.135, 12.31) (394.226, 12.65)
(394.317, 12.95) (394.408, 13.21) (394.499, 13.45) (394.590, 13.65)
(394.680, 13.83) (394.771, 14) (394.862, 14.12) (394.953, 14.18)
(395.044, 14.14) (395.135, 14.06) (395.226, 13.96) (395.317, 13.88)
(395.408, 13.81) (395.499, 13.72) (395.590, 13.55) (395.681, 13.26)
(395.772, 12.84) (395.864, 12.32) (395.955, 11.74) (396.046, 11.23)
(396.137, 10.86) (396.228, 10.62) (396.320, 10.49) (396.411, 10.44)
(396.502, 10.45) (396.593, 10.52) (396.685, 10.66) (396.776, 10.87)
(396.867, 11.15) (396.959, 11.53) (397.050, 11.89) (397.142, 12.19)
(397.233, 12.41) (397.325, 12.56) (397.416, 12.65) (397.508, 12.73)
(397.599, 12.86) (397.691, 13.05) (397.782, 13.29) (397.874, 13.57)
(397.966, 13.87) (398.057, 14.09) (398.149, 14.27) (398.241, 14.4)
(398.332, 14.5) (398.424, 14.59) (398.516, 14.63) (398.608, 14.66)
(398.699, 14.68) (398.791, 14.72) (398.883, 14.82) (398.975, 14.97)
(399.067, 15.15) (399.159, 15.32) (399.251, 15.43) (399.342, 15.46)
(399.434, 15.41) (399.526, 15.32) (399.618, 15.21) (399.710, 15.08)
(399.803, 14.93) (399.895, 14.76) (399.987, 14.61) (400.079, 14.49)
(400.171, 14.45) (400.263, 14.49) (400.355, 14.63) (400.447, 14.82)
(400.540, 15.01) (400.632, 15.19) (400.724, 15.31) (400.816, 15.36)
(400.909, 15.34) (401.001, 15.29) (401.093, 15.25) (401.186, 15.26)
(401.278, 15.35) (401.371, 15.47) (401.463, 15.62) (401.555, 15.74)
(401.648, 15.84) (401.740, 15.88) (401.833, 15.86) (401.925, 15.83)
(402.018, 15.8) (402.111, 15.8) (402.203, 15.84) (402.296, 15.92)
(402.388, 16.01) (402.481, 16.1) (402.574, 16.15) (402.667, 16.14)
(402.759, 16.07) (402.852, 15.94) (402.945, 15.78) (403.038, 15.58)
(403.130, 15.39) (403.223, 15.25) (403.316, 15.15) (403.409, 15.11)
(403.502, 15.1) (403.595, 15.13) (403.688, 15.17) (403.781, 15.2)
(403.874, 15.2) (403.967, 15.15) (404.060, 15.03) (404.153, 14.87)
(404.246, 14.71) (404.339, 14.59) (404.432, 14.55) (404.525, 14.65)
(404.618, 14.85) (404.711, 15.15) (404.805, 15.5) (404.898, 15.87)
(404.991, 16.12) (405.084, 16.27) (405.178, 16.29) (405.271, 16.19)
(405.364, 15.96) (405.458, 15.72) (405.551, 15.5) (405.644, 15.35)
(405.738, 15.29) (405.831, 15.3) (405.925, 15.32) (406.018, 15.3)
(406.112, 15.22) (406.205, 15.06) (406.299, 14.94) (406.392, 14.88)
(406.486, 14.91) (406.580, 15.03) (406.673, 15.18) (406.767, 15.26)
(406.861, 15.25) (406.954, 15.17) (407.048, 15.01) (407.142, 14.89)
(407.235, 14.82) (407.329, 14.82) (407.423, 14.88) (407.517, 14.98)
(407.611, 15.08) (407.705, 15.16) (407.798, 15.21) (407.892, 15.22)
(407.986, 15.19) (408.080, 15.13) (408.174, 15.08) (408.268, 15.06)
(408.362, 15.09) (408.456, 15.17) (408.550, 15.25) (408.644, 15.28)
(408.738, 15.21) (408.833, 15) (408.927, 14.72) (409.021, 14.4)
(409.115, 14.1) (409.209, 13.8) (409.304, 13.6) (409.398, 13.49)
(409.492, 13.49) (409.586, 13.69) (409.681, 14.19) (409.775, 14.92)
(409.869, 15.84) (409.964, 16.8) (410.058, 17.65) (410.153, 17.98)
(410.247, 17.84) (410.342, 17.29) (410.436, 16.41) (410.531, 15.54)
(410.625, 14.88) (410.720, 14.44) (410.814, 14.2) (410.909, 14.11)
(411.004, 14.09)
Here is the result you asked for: 1.3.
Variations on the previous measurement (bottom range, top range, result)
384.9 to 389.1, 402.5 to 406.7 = 1.26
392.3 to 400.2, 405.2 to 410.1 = 1.24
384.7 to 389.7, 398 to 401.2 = 1.20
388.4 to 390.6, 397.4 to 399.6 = 1.14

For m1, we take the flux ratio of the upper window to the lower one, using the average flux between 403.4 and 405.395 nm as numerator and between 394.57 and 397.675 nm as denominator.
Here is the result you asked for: 1.23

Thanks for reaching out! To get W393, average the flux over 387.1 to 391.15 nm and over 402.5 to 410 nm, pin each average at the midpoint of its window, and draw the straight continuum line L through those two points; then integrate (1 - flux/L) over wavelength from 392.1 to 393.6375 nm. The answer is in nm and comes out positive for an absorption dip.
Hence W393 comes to 0.28 nm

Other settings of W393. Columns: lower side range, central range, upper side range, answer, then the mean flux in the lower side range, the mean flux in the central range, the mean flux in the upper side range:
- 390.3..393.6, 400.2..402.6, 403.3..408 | -0.172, 12.8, 15.5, 15.2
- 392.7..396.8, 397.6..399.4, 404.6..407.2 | -0.190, 11.9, 14.5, 15.4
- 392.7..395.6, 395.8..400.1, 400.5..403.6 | 0.170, 12.2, 13.3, 15.6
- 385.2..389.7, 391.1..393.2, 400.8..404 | 0.190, 13.3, 12.7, 15.6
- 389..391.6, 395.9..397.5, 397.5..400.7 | 0.332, 13.6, 11.4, 14.6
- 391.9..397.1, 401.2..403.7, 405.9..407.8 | -0.302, 12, 15.7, 15.1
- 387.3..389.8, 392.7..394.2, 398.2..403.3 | 0.344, 12.9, 10.7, 15.3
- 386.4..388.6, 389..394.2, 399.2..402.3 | 0.491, 13.4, 12.6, 15.3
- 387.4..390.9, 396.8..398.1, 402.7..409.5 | 0.134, 13.2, 12.7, 15.1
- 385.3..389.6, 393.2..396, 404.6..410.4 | 0.315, 13.3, 12.5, 15.3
